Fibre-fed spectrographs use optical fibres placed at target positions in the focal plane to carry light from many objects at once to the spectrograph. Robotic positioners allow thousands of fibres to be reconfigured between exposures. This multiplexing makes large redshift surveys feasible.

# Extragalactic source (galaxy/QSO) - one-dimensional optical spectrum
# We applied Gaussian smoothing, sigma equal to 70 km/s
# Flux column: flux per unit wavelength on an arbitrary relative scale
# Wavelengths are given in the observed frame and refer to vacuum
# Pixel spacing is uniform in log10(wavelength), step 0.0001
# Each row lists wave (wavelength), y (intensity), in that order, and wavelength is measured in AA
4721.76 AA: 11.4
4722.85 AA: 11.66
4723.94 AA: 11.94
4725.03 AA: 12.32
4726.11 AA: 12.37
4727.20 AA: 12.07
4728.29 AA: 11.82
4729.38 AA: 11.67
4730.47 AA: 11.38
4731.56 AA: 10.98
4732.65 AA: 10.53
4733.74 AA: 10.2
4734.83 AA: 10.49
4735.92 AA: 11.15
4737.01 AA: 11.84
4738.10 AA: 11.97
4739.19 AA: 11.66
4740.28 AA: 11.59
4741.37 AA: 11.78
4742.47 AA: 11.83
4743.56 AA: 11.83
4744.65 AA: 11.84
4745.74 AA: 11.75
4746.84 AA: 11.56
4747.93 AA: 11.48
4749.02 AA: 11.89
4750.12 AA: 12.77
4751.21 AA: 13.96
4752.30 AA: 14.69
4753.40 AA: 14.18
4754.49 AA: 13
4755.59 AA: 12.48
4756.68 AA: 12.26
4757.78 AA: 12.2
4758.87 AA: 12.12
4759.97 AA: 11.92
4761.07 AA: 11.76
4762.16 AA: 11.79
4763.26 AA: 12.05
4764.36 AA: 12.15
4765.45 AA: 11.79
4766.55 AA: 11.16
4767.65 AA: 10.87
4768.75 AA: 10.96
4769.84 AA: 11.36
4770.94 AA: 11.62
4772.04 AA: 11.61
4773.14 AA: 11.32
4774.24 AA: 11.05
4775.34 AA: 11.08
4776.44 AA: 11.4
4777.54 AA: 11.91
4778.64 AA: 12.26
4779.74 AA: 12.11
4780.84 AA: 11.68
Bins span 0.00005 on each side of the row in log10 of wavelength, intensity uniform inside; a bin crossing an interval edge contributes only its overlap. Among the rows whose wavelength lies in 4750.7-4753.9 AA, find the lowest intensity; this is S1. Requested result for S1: 13.96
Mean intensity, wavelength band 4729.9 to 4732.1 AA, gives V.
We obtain 11.2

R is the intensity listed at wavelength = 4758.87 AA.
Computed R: 12.12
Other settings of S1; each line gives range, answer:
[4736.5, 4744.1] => 11.59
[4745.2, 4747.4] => 11.56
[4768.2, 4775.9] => 10.96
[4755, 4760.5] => 11.92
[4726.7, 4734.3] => 10.2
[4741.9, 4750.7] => 11.48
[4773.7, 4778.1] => 11.05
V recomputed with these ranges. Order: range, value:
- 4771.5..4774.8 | 11.3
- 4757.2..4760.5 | 12.1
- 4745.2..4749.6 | 11.7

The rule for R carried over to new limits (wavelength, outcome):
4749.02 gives 11.89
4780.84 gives 11.68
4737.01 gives 11.84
